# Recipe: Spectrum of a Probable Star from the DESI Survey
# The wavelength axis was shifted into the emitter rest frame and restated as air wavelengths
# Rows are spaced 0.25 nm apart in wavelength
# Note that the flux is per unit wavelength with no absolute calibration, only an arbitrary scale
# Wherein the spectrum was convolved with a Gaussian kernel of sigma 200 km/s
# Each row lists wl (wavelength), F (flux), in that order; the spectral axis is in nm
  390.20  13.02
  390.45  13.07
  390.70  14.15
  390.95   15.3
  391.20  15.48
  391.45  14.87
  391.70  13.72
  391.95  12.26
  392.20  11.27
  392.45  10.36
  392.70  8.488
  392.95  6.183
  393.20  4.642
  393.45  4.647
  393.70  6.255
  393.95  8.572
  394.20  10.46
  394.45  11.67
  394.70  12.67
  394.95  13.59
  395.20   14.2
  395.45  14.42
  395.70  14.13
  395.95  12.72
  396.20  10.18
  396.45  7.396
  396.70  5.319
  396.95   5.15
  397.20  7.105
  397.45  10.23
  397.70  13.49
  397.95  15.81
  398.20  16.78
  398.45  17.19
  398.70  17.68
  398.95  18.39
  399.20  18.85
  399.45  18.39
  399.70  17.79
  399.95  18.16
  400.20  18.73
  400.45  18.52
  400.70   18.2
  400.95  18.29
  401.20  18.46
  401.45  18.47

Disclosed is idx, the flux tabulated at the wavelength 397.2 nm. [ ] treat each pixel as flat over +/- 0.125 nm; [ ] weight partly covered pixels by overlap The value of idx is 7.105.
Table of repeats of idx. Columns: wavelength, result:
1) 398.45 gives 17.19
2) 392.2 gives 11.27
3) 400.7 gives 18.2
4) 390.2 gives 13.02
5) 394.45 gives 11.67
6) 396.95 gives 5.15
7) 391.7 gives 13.72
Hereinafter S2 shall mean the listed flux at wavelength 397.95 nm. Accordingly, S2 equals 15.81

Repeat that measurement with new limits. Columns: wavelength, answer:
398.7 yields 17.68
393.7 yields 6.255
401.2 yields 18.46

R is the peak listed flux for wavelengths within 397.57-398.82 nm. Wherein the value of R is 17.68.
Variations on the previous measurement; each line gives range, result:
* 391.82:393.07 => 12.26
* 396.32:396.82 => 7.396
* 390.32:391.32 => 15.48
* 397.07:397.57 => 10.23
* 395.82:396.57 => 12.72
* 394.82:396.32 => 14.42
